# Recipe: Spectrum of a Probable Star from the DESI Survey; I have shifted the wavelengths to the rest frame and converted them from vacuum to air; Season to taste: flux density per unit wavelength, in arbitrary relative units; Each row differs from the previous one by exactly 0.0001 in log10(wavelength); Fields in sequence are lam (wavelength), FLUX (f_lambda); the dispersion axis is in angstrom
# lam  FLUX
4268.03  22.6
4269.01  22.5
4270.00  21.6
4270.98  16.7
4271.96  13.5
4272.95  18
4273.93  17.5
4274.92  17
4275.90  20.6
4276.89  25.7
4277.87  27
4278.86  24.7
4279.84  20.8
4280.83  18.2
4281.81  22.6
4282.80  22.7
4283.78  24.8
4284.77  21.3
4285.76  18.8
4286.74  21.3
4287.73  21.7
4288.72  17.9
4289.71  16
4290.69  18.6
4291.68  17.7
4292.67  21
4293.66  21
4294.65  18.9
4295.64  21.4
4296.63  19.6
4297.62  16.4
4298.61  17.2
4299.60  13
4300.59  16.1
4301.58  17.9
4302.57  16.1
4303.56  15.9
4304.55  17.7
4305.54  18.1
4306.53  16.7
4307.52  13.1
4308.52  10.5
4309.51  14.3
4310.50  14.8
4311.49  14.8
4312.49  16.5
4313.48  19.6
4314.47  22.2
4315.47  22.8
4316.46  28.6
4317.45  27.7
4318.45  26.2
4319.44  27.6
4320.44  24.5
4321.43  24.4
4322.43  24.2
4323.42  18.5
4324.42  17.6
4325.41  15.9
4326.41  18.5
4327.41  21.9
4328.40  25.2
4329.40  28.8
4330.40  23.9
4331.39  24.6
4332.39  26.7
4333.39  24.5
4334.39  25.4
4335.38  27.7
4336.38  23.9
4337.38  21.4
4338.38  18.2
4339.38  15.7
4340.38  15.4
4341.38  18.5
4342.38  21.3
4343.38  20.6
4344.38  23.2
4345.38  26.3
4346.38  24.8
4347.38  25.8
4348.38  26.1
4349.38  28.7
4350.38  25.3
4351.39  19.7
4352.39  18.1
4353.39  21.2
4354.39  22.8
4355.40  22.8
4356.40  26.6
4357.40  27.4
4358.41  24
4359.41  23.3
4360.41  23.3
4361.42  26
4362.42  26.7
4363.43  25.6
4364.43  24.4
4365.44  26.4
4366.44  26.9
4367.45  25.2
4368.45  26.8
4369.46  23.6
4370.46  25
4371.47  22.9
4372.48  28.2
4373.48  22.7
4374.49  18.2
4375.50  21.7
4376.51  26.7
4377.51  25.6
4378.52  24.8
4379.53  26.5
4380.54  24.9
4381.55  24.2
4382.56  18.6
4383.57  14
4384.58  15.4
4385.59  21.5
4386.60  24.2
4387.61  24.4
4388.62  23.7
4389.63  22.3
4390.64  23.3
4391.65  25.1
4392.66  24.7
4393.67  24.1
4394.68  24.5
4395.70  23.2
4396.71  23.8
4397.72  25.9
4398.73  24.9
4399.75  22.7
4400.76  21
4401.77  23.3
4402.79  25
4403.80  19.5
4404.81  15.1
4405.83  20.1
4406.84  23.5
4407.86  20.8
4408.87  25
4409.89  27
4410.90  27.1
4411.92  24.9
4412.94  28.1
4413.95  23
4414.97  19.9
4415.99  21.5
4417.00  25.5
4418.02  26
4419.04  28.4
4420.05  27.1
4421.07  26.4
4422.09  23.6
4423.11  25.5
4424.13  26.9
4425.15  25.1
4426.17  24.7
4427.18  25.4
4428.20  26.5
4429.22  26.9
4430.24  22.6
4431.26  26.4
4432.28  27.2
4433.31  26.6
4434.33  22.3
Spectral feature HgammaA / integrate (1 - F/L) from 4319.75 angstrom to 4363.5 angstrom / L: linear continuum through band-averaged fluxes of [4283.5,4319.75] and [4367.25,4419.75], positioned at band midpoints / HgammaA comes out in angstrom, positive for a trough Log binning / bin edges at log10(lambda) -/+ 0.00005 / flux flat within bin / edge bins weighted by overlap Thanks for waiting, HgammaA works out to -4.5 angstrom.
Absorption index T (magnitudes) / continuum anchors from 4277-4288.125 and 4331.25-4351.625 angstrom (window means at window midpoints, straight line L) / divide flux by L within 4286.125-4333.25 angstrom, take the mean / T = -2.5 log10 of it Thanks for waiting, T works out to 0.14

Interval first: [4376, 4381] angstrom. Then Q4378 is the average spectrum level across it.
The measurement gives 25.7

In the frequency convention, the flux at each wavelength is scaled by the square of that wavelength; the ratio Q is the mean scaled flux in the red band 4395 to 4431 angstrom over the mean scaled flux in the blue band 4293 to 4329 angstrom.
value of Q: 1.31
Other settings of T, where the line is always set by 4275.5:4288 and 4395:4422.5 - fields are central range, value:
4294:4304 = 0.287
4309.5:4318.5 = 0.094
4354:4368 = -0.084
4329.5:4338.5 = -0.071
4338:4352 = 0.046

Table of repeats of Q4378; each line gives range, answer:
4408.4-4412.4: 26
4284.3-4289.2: 20.2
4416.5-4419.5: 26.6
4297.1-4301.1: 15.7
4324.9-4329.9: 22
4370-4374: 24.7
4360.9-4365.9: 25.8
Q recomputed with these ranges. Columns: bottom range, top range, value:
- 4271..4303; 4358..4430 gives 1.29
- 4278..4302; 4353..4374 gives 1.31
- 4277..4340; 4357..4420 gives 1.20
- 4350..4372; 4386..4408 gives 0.96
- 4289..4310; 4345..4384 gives 1.46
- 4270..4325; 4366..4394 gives 1.24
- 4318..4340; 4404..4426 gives 1.10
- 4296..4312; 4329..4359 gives 1.50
